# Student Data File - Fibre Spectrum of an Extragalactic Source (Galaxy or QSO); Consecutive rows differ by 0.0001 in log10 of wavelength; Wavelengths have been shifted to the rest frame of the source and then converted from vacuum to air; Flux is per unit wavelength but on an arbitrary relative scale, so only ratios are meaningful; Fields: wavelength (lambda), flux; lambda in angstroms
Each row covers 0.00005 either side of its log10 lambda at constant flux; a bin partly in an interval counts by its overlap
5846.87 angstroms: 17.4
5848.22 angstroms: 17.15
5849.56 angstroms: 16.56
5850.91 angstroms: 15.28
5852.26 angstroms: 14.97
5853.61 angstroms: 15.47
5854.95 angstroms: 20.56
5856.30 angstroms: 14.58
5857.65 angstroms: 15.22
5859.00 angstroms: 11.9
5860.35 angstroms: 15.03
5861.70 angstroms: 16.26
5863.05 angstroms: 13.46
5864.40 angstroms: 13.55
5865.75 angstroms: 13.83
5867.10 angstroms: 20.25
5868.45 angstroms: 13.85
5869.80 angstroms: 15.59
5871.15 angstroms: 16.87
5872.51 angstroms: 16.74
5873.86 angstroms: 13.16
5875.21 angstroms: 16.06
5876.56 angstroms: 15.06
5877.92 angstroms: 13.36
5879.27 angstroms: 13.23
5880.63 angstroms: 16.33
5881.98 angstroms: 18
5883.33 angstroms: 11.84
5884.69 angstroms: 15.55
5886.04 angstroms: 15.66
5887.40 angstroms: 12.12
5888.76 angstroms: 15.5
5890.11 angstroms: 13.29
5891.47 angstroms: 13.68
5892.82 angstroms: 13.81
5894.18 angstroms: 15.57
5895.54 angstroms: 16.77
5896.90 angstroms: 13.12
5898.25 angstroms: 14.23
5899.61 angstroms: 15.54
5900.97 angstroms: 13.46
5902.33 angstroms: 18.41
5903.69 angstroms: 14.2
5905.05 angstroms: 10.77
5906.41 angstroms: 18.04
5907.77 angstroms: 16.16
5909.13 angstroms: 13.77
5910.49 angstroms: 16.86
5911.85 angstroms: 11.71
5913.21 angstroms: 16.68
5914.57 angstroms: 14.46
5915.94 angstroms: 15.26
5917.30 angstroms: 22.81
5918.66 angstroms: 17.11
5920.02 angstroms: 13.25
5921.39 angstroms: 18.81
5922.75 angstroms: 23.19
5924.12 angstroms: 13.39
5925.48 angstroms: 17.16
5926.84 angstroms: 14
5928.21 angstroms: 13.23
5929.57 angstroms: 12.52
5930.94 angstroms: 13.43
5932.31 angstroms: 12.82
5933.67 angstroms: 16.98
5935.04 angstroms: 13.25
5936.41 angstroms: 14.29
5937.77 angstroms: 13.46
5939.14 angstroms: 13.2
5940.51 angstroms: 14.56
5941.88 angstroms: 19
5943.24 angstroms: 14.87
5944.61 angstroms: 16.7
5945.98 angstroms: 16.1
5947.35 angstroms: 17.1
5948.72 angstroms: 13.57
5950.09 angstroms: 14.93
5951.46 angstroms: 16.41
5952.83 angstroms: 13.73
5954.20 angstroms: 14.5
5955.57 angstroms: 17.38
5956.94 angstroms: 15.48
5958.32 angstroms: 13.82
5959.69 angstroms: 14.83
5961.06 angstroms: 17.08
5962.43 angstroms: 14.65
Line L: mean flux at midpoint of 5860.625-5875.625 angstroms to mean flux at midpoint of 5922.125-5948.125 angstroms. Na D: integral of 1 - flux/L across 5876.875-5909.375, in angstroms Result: 1.3 angstroms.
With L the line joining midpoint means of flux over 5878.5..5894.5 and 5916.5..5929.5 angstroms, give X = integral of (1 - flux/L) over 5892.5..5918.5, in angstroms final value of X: 0.5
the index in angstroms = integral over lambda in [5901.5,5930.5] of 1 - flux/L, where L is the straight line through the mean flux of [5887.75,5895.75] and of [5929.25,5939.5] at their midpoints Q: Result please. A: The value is -3.4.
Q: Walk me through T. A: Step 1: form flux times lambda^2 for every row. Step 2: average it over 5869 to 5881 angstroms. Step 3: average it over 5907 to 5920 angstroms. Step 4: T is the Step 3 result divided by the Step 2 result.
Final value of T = 1.07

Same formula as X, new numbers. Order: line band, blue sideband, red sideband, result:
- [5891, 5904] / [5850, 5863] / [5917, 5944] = 0.4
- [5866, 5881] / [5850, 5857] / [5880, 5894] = -0.2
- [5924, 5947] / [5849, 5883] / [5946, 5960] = 0.8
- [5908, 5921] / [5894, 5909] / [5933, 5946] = -0.6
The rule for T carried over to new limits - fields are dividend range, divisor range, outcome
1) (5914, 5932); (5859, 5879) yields 1.08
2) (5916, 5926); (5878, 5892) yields 1.25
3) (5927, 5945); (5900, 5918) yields 0.93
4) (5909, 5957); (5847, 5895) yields 1.04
